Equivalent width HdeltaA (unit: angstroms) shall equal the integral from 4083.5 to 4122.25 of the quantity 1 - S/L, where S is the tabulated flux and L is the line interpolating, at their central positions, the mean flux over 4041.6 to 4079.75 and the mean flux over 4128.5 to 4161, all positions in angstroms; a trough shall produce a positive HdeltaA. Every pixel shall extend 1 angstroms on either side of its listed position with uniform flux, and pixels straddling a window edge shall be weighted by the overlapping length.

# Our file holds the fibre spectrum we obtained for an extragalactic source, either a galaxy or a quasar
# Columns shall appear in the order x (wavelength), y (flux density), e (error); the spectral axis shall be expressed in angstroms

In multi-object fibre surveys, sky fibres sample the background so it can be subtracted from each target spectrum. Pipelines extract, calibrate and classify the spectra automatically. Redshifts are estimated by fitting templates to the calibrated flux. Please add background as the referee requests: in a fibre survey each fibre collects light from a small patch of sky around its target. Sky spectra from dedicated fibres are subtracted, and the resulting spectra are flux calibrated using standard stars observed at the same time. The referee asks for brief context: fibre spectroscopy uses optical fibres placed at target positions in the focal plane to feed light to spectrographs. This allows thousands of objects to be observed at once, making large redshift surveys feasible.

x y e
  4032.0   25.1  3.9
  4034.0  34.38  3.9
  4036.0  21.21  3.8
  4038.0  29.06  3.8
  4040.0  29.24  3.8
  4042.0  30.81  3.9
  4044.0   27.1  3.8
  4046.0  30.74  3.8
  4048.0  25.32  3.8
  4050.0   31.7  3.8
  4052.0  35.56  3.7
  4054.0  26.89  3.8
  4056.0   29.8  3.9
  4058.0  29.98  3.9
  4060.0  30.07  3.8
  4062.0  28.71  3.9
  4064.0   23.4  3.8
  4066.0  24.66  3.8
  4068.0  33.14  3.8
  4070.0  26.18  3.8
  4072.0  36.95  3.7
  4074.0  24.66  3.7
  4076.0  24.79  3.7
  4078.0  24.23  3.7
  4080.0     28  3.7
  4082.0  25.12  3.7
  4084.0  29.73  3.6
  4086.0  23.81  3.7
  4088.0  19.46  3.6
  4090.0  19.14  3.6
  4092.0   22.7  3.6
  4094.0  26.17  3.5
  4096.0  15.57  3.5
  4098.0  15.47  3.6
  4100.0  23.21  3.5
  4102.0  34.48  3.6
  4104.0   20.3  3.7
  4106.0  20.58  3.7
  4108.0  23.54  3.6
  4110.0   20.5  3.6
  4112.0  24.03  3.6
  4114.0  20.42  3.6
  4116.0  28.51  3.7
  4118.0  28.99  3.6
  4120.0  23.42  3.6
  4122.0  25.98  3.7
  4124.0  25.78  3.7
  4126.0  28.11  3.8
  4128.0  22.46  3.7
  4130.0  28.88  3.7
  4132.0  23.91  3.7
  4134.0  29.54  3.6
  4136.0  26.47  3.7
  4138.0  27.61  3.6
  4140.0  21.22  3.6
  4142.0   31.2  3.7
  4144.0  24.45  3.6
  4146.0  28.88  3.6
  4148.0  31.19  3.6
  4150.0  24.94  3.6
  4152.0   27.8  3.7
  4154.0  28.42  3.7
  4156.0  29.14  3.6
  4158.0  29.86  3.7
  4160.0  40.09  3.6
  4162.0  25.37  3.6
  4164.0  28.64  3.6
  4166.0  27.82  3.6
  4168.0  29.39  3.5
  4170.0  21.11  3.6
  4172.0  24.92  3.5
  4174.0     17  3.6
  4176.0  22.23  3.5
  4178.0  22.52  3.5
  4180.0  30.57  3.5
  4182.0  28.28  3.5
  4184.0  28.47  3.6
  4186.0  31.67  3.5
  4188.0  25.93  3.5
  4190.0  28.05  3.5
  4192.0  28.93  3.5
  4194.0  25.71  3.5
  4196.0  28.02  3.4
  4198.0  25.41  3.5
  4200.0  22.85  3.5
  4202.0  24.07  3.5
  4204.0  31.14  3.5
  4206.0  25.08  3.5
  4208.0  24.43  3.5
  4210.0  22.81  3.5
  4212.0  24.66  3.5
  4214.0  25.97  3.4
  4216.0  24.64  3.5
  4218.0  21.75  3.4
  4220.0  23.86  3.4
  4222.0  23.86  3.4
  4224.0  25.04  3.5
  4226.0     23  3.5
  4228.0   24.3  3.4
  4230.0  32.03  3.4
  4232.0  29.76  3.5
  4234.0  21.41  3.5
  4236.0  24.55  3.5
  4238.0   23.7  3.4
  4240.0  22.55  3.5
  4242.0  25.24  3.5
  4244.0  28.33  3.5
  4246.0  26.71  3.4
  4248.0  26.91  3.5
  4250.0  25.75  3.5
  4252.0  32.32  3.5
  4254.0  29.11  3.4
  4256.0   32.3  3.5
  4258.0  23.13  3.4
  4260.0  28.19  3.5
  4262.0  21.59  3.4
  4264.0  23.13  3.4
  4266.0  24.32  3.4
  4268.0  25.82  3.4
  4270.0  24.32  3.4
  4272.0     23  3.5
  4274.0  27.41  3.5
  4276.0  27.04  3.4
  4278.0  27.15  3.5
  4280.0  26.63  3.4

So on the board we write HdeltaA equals 7.2 angstroms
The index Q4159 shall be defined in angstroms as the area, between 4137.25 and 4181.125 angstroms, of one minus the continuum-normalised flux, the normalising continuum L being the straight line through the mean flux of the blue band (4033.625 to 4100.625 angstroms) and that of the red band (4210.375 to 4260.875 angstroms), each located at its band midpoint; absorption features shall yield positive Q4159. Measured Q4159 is -1.3 angstroms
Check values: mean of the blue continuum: 26.6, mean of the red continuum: 25.9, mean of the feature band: 27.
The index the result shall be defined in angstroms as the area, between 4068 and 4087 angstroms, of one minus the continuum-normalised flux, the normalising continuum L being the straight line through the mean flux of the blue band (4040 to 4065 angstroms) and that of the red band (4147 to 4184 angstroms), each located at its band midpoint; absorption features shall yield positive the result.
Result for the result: 0.9 angstroms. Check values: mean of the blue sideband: 29.2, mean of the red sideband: 27.2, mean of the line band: 27.4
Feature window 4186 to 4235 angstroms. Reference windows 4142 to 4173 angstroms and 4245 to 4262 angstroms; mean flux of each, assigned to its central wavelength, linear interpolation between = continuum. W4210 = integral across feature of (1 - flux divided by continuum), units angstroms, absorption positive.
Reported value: 3.98 angstroms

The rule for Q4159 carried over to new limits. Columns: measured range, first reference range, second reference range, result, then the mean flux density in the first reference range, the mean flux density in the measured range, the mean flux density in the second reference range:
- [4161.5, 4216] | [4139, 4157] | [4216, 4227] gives -1.38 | 27.5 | 25.9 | 23.6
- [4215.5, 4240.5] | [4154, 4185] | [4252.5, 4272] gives 1.50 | 27.1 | 24.7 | 25.8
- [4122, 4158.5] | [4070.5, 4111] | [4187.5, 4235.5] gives -3.78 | 23.9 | 27.1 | 25.5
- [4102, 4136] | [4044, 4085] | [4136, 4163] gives 4.06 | 28.4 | 25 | 28.4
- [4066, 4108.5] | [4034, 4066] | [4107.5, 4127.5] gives 3.20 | 28.7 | 24.6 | 24.9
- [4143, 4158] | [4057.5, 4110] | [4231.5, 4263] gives -1.42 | 25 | 28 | 26.3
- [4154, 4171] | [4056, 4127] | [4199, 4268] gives -2.36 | 25.2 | 28.9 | 25.5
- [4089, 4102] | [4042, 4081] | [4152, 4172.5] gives 3.23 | 28.6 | 21.5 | 28.5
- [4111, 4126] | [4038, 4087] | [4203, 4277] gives 1.10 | 28.4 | 25.5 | 25.7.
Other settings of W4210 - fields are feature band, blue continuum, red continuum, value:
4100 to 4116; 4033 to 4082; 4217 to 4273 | 2.32 angstroms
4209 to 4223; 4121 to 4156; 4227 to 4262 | 1.48 angstroms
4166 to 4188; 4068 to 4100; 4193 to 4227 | -0.90 angstroms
